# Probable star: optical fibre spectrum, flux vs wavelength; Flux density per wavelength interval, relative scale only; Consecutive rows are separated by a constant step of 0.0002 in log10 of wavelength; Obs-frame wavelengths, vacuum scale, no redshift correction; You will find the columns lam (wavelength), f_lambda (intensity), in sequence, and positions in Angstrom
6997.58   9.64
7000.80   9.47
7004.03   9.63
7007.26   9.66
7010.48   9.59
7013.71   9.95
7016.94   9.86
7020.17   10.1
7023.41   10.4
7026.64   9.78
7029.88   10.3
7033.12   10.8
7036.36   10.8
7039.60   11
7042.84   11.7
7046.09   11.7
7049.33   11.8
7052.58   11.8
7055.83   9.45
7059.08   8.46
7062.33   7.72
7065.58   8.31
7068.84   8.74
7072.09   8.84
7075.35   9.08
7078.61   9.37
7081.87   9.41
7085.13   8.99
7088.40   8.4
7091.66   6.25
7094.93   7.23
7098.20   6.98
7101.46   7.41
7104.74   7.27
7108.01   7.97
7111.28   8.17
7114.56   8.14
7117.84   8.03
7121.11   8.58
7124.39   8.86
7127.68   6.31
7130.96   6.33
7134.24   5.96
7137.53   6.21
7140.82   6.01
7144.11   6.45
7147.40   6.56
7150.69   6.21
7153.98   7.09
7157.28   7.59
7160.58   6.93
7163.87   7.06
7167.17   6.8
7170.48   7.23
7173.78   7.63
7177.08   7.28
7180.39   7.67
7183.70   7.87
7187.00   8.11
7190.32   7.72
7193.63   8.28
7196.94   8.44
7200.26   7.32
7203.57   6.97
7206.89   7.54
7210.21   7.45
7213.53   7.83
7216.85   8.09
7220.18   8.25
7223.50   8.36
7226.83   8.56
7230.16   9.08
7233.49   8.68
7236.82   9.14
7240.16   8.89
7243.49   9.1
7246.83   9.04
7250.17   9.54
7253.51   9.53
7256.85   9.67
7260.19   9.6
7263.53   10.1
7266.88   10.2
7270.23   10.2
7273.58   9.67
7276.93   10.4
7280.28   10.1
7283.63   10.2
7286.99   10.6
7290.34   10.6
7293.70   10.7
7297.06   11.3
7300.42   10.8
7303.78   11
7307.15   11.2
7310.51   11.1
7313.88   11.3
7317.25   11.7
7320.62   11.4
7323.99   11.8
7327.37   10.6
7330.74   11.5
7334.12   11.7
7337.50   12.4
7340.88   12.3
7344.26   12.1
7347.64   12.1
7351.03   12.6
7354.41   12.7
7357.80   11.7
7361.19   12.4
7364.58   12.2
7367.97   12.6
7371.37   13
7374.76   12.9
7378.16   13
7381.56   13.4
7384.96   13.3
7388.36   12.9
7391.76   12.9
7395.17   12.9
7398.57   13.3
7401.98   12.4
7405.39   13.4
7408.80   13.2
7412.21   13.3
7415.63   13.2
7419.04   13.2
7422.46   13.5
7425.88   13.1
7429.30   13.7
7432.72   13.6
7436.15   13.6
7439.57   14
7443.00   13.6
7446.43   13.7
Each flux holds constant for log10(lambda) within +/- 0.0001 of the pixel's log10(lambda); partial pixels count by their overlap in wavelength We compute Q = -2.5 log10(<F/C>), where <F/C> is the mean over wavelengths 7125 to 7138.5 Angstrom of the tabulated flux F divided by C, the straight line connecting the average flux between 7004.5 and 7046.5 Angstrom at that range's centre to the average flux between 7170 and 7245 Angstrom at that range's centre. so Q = 0.37 mag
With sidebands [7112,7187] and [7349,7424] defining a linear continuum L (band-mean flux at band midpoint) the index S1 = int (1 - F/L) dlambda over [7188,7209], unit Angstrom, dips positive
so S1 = 1.57 Angstrom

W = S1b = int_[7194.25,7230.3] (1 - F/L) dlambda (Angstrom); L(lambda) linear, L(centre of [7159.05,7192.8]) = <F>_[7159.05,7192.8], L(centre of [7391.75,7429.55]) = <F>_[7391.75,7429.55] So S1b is 1.68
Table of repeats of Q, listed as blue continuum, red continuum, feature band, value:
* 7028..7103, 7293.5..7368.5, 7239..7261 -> 0.18 mag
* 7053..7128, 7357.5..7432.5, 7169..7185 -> 0.26 mag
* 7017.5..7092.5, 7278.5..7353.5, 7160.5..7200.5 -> 0.35 mag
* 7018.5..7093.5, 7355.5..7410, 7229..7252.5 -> 0.25 mag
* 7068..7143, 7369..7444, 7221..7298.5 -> 0.09 mag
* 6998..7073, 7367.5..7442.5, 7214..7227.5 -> 0.37 mag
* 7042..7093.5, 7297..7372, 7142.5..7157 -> 0.45 mag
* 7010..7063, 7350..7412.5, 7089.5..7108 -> 0.45 mag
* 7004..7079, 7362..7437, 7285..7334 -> 0.11 mag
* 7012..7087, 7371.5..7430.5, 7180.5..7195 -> 0.37 mag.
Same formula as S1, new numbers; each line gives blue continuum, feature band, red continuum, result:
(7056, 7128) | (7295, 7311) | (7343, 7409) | 0.7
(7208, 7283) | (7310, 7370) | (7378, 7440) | -2.1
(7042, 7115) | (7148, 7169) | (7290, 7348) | 6.0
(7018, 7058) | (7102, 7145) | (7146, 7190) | 6.1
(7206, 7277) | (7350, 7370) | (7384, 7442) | -0.7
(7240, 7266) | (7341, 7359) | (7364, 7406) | -0.3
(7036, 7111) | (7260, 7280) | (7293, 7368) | 1.8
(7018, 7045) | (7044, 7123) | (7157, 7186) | 6.2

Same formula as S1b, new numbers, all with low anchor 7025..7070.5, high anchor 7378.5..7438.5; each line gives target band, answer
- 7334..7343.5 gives 0.3 Angstrom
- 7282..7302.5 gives 2.6 Angstrom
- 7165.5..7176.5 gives 3.9 Angstrom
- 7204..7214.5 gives 3.7 Angstrom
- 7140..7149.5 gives 4.0 Angstrom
